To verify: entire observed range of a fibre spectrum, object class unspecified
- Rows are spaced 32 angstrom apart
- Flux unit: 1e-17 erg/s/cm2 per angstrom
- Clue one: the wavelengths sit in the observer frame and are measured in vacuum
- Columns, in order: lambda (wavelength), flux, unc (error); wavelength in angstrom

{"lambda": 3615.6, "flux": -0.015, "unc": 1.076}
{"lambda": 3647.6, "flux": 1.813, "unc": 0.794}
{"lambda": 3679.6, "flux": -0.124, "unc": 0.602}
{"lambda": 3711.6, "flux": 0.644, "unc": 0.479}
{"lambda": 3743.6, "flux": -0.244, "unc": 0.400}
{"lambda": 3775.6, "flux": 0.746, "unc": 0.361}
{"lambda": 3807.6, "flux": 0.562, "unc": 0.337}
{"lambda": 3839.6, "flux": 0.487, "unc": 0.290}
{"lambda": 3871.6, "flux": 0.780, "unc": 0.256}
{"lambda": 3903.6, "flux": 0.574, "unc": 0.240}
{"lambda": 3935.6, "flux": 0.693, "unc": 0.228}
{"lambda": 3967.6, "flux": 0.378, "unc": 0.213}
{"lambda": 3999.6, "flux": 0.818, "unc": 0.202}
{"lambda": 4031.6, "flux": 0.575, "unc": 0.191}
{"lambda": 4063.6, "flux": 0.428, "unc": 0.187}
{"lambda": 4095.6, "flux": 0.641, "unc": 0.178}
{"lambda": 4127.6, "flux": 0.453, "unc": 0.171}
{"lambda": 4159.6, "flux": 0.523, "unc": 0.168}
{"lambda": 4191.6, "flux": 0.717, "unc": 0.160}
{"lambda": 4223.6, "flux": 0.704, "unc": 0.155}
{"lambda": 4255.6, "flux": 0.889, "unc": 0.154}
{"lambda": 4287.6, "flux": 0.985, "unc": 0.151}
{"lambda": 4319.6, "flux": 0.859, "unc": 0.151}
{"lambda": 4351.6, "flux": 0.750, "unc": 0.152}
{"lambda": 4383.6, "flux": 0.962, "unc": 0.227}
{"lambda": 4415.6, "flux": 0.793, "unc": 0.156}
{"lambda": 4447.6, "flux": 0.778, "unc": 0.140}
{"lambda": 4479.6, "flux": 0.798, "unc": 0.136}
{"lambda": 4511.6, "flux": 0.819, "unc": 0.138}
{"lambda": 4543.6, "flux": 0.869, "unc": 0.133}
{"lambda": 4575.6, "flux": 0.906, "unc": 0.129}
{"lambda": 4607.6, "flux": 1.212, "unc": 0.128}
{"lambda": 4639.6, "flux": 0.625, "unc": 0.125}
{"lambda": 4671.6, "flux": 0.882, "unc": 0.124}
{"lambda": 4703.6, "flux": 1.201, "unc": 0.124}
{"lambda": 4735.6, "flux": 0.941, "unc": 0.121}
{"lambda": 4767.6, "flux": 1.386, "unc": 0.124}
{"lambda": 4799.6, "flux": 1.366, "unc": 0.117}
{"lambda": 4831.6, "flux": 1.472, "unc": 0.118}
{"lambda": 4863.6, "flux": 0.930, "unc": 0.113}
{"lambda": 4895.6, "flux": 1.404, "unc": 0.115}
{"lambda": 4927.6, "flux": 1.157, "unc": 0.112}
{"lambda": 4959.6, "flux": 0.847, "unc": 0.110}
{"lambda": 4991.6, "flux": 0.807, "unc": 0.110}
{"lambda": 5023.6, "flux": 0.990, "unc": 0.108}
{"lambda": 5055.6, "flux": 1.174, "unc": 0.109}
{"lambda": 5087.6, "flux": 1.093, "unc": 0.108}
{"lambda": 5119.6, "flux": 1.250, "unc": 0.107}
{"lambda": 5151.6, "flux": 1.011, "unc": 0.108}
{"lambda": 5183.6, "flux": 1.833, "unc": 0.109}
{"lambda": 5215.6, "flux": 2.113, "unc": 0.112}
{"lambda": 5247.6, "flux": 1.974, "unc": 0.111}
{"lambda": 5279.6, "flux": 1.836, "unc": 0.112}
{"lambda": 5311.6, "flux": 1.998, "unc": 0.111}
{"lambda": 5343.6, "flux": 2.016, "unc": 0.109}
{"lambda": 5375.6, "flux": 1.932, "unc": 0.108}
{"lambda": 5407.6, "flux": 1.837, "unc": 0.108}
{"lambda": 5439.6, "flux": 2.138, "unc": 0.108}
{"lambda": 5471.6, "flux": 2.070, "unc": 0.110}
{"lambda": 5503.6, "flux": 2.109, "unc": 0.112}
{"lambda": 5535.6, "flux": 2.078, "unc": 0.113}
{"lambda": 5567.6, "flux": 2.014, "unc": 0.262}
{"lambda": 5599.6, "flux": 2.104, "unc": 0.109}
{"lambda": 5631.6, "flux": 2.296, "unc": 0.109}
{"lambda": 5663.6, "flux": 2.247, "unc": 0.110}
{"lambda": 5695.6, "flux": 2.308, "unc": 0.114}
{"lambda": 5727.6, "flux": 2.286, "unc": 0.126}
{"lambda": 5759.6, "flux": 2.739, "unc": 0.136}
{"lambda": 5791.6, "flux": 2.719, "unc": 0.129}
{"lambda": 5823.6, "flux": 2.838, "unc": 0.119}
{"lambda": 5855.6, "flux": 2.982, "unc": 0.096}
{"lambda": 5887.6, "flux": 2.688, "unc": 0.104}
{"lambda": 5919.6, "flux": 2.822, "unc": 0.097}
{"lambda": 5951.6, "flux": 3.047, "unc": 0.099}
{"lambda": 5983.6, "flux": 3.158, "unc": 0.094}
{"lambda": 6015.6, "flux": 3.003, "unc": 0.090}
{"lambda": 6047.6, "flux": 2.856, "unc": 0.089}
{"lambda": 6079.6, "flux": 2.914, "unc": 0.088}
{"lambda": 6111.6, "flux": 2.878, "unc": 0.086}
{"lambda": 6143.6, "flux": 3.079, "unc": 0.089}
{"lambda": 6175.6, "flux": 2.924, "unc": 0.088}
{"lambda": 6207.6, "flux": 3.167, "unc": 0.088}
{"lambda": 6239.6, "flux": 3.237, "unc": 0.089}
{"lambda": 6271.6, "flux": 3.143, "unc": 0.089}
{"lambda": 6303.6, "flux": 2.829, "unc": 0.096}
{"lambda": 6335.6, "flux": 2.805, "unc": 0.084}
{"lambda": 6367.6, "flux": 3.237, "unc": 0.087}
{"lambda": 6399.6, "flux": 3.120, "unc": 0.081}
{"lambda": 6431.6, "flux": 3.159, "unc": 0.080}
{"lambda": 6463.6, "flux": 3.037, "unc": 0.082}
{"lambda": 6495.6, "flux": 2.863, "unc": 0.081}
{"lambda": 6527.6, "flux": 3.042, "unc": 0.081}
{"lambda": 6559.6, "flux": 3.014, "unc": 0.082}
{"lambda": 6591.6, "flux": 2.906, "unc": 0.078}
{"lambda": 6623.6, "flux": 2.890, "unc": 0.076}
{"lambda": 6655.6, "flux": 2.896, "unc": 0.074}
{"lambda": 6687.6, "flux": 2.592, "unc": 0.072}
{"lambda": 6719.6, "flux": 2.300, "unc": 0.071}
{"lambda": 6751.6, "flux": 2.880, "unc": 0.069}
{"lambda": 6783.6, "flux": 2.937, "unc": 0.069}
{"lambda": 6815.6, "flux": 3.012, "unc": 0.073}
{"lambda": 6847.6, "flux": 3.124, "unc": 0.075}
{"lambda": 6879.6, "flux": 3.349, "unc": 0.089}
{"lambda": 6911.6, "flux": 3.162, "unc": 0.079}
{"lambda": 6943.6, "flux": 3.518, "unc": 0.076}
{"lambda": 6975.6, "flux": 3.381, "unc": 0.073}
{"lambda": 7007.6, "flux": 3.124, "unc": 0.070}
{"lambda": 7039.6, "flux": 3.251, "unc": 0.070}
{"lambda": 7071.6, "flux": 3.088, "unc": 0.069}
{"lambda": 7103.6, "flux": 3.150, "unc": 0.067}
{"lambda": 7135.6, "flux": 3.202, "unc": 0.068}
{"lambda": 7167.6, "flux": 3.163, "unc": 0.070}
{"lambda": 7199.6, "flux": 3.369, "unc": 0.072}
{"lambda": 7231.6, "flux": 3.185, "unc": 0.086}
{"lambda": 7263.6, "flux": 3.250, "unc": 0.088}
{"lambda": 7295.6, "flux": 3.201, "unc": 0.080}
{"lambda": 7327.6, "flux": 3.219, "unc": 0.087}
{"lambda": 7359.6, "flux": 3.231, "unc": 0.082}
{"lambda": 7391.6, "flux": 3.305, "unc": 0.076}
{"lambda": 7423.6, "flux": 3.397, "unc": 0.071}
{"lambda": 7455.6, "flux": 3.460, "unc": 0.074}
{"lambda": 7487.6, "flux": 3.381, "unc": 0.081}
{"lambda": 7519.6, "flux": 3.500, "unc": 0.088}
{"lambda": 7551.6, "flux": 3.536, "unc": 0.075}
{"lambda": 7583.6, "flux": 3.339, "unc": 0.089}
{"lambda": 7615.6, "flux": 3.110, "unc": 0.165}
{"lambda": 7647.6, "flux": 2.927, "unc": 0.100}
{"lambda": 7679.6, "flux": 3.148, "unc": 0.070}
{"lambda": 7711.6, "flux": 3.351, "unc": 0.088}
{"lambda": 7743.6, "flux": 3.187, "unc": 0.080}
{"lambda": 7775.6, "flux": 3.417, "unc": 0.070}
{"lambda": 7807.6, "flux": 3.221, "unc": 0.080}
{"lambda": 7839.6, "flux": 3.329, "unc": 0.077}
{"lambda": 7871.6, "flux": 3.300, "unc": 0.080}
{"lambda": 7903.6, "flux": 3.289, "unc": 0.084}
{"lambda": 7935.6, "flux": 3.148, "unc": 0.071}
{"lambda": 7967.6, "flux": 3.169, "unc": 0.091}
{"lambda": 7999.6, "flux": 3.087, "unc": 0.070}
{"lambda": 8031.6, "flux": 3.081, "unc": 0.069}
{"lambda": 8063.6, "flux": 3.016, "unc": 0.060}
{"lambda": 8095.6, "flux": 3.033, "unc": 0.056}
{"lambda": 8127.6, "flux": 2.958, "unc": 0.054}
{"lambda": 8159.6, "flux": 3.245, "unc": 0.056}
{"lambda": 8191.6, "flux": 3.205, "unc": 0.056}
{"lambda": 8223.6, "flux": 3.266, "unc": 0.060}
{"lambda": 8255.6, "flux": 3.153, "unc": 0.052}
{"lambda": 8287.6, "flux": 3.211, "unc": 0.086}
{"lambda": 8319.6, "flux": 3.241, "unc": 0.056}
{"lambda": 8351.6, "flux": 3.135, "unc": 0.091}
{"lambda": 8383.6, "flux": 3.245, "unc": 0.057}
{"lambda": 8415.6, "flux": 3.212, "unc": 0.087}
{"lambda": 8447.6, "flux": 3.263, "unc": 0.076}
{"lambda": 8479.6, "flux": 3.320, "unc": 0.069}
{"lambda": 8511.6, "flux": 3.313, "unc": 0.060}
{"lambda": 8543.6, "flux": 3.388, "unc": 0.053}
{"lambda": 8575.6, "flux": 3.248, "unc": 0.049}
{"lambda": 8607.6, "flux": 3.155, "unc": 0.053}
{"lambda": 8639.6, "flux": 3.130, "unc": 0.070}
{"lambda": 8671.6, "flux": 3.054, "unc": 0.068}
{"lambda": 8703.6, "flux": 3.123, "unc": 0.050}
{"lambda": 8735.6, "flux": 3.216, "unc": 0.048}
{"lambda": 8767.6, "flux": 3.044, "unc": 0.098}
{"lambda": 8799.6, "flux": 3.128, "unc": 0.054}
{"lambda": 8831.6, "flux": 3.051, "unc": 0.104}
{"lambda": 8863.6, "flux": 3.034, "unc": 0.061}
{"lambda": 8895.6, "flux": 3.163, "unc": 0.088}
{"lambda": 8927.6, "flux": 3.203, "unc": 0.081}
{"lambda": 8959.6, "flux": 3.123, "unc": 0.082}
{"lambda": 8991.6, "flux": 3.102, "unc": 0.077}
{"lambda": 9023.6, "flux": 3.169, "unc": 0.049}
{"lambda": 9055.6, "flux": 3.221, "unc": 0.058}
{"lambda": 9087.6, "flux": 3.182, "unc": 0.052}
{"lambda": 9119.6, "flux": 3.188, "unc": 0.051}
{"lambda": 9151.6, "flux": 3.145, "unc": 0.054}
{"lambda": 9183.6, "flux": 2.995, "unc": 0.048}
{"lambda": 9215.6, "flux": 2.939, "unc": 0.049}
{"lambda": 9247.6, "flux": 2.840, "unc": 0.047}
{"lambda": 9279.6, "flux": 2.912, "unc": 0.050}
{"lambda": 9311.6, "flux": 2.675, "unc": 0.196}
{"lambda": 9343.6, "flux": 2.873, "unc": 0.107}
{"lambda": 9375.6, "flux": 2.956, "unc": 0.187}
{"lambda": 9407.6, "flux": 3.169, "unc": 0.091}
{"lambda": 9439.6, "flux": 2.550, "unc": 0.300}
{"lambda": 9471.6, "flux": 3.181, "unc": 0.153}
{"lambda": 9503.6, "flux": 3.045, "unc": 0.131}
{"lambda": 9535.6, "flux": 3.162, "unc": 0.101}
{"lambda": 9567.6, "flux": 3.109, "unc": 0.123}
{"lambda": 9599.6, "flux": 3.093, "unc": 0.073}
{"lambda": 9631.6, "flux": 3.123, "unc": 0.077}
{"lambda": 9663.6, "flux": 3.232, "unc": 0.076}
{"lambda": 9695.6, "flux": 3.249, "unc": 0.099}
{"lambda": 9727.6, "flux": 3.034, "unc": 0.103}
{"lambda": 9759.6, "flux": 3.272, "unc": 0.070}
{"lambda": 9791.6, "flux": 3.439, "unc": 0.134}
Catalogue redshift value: 0.30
